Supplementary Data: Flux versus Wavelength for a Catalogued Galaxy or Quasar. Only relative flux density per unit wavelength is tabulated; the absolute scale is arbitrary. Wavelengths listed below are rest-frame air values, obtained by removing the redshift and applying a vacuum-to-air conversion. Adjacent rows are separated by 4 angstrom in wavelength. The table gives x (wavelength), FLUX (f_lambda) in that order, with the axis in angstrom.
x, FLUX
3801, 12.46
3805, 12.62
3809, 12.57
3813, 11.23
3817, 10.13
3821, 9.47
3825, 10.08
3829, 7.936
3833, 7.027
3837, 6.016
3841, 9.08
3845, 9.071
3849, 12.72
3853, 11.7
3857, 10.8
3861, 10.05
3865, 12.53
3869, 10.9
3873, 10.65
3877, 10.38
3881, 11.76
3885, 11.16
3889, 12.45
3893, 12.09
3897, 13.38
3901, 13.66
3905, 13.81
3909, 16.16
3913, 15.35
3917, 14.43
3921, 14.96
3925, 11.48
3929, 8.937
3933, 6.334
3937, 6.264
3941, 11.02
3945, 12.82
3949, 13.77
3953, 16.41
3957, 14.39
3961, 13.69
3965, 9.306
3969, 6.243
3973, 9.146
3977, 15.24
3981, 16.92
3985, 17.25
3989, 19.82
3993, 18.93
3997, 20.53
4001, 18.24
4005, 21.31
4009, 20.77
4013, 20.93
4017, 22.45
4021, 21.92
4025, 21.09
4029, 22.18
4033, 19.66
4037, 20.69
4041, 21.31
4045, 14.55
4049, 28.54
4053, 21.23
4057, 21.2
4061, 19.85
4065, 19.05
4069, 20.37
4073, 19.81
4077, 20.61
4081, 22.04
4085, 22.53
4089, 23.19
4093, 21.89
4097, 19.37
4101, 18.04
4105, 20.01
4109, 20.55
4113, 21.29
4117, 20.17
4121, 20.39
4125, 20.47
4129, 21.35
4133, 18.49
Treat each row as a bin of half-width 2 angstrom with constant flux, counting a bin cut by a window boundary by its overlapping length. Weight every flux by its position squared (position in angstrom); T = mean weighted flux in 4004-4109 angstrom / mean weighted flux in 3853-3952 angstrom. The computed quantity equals 1.9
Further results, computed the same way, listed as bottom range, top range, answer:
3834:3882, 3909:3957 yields 1.23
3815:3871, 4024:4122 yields 2.37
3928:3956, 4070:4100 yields 2.07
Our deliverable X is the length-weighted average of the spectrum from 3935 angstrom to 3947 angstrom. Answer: 10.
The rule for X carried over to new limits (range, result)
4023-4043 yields 21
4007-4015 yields 20.9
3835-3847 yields 8.06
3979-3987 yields 17.1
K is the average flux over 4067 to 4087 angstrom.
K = 21.1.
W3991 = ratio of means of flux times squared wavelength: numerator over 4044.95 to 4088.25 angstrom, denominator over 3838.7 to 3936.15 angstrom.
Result 1.98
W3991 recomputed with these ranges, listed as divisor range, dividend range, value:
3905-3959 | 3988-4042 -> 1.72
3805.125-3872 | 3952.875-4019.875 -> 1.77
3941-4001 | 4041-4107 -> 1.50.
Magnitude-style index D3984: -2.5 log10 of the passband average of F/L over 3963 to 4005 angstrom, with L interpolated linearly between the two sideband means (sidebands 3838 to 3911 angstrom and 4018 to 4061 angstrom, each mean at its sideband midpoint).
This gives 0.18 mag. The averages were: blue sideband 11.7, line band 15.5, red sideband 21.2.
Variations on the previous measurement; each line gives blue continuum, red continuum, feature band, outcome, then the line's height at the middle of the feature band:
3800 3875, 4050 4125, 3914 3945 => 0.29 mag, 14.2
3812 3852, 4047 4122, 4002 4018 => -0.20 mag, 17.6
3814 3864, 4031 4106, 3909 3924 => -0.12 mag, 13.4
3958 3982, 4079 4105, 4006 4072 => -0.24 mag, 17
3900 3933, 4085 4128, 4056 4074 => -0.06 mag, 19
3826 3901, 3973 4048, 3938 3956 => 0.19 mag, 15.7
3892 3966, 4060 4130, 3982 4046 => -0.21 mag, 16.7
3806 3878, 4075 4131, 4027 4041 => -0.16 mag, 18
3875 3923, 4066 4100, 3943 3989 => 0.20 mag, 16.1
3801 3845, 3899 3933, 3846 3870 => -0.04 mag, 11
